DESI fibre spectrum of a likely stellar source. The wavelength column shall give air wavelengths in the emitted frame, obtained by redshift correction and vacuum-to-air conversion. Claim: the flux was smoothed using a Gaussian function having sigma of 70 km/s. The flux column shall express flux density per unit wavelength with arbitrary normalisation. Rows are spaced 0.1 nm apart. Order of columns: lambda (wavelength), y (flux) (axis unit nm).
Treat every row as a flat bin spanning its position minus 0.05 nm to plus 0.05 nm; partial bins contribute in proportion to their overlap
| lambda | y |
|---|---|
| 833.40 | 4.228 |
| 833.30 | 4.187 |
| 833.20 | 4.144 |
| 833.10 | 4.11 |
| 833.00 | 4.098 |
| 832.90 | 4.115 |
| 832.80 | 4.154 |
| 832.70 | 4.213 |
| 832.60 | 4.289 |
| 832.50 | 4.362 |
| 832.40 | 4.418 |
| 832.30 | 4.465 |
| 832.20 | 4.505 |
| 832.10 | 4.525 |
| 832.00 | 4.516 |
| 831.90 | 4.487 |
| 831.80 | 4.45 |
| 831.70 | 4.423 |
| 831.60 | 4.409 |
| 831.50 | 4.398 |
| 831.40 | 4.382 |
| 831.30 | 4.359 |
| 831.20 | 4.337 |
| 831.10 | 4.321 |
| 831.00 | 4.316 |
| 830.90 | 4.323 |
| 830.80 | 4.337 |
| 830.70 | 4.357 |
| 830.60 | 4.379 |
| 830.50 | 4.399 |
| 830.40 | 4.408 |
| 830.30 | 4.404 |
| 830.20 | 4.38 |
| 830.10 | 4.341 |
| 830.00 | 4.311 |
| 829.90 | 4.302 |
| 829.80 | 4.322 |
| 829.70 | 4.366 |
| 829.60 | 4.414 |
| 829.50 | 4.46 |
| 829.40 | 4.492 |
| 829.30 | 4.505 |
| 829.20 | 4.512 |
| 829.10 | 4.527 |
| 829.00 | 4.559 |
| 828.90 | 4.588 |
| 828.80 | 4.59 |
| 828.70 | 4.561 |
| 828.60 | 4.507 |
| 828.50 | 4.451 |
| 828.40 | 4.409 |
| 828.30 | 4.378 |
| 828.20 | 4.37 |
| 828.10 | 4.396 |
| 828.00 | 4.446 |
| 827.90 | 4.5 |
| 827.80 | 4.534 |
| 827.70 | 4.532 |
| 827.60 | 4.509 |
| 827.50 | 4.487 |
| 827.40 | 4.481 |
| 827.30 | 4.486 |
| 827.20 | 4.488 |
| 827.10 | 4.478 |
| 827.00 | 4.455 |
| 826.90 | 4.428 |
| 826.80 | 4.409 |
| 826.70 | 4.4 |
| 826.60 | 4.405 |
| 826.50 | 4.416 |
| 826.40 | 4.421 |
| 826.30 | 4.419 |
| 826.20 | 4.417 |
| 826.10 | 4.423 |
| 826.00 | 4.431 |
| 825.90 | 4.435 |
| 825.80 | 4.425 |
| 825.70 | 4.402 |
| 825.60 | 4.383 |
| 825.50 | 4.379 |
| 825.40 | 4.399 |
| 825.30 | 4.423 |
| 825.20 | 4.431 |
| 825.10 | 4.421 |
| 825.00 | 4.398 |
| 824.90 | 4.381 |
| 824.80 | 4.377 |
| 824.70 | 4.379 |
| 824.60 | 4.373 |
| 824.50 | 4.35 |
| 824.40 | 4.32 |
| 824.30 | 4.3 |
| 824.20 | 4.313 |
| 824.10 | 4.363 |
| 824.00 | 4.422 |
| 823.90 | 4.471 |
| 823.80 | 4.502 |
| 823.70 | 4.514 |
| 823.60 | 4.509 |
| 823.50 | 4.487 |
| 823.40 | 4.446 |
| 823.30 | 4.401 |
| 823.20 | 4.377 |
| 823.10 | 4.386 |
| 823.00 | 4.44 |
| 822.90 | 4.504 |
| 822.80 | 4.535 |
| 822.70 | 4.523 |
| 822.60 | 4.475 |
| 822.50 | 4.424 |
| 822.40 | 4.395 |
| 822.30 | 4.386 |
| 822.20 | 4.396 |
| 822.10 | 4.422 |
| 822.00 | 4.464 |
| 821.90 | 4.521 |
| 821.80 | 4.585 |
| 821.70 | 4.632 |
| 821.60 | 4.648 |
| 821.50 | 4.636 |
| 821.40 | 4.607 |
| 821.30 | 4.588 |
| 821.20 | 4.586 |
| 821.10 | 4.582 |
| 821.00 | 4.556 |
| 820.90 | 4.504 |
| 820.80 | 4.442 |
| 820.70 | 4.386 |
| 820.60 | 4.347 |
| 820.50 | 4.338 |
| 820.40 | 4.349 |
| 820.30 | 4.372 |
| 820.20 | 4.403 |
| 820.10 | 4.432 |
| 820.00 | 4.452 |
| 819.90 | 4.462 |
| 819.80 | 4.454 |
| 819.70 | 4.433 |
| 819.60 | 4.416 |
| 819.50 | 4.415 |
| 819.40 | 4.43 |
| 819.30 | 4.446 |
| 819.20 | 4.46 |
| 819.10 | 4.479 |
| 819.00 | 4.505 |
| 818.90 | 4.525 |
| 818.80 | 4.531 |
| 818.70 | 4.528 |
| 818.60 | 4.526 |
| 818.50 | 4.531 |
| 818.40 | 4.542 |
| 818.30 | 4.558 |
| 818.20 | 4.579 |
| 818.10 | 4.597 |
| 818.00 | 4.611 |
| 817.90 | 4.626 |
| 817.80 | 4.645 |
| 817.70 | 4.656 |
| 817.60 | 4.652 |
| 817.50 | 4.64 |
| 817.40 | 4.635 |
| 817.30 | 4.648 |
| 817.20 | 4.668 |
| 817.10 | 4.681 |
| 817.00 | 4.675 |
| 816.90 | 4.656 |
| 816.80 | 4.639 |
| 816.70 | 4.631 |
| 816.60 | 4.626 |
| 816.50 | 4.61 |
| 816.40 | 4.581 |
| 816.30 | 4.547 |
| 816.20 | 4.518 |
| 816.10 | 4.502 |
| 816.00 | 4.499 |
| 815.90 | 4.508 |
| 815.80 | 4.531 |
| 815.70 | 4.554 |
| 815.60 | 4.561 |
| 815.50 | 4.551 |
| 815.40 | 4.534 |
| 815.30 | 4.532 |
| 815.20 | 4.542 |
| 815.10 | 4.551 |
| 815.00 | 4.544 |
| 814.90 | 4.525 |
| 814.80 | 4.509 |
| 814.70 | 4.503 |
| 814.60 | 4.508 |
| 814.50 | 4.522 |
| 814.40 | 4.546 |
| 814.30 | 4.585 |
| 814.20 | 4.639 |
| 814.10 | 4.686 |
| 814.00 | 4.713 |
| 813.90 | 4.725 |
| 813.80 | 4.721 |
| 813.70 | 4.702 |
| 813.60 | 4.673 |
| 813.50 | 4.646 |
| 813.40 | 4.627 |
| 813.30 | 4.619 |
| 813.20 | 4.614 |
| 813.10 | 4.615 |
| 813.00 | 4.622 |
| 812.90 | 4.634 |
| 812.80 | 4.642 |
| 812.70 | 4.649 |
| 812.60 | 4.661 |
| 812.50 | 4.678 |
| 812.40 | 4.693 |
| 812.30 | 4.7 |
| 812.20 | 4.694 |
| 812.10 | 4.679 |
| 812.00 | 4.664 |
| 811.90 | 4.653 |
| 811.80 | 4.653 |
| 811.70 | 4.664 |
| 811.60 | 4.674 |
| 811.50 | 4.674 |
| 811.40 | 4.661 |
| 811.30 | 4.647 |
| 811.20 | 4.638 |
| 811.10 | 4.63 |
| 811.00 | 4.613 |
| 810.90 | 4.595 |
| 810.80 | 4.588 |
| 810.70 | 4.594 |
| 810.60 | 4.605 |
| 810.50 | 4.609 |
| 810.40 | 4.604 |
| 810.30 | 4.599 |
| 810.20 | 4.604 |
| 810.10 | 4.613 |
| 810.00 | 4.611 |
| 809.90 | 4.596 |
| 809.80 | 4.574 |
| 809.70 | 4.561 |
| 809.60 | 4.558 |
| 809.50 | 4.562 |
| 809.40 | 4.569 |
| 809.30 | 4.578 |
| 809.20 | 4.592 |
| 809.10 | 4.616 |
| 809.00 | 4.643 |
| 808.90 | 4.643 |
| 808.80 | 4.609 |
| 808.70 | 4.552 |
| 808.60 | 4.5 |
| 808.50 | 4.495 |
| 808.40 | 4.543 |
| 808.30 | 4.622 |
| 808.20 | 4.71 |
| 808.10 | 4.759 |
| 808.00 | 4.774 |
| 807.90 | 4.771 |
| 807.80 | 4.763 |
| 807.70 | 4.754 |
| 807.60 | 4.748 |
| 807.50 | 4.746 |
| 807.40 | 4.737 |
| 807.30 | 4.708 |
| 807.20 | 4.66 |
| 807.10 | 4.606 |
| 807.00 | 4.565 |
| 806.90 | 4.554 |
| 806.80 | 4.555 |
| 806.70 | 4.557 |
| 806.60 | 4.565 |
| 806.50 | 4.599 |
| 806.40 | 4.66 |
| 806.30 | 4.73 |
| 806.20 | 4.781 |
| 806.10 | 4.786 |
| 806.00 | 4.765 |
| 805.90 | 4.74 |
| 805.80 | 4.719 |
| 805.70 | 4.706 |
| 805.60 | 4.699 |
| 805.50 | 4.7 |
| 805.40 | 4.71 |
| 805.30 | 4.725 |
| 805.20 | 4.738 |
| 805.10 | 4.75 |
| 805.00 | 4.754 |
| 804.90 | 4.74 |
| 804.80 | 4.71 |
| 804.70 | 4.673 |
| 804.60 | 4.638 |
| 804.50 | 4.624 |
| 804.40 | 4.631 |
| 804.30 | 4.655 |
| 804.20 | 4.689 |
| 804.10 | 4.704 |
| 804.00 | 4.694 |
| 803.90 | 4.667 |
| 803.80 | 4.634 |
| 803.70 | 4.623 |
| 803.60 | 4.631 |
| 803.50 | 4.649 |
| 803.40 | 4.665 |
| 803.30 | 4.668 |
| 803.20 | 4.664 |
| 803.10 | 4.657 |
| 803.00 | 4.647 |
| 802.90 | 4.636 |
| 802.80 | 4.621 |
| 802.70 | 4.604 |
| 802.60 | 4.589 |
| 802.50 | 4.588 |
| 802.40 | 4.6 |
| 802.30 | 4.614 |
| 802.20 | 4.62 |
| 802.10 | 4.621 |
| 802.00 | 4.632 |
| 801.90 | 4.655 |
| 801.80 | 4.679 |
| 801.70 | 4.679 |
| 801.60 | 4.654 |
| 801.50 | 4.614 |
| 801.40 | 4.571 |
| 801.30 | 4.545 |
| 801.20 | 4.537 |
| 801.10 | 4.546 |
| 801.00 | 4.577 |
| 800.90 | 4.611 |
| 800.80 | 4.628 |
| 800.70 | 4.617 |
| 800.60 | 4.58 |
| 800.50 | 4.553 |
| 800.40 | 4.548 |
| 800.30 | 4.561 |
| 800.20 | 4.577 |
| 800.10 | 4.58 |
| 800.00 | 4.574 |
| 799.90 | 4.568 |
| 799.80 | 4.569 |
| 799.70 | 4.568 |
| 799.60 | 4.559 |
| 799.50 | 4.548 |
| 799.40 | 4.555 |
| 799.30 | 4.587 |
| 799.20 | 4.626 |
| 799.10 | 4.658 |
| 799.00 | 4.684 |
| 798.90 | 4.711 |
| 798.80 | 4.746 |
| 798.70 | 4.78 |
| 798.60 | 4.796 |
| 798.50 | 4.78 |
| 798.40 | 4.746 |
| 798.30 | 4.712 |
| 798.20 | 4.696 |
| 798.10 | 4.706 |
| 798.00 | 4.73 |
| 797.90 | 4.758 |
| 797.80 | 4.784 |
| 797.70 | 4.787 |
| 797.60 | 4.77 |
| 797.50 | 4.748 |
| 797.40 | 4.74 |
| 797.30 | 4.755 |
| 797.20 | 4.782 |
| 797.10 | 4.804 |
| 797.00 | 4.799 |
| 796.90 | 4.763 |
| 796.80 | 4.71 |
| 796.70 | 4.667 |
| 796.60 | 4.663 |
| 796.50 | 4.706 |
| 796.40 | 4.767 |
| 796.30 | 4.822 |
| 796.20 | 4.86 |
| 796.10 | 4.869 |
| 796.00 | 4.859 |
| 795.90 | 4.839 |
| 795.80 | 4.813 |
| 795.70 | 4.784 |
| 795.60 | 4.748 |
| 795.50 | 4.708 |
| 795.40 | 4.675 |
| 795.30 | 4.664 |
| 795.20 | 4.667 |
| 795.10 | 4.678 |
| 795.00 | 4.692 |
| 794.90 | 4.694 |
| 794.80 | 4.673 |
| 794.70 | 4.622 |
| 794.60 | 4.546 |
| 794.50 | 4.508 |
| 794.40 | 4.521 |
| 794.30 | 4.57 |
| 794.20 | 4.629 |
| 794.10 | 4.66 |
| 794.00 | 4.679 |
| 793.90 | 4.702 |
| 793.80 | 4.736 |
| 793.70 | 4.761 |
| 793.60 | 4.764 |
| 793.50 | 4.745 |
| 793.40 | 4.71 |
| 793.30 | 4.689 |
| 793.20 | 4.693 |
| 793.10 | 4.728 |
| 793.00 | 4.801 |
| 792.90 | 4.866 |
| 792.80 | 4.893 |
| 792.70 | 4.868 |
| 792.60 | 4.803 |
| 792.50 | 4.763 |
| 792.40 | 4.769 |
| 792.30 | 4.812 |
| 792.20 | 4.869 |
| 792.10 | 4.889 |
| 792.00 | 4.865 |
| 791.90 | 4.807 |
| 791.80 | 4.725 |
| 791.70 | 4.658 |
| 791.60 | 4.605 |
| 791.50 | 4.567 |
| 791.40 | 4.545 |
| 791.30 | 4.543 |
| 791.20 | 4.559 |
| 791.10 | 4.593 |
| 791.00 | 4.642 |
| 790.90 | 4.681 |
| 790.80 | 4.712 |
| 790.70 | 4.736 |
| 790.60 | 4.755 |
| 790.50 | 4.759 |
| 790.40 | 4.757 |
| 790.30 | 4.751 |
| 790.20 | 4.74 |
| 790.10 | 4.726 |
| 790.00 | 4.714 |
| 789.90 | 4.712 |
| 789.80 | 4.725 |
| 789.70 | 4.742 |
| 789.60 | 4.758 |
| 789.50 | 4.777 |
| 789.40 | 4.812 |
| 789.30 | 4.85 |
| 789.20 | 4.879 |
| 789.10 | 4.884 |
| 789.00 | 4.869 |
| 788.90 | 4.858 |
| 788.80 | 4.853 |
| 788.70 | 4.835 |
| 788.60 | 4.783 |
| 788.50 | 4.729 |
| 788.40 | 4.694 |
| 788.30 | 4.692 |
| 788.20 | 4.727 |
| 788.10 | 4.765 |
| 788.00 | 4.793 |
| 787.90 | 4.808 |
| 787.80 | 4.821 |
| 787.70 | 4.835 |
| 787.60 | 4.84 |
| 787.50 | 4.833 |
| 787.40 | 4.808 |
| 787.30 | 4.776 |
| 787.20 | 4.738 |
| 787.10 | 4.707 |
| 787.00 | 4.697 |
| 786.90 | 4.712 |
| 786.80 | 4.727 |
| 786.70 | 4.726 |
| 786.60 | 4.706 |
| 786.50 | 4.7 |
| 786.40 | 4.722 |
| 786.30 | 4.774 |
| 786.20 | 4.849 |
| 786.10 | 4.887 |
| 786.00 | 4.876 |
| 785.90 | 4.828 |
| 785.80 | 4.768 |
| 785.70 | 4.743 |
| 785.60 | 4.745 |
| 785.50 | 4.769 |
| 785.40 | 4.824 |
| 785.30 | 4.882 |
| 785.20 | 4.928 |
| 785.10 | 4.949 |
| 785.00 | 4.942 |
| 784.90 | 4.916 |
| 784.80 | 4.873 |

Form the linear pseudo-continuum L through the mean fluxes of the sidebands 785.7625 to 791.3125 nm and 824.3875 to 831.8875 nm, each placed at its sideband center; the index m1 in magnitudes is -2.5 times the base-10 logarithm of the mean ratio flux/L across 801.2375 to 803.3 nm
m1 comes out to 0.004 mag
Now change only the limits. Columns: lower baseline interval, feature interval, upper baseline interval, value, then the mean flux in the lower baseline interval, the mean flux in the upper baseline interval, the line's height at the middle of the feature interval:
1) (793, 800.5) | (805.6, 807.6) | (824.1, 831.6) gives -0.015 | 4.7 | 4.42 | 4.61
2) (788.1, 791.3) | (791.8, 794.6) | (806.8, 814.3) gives -0.002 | 4.75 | 4.64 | 4.73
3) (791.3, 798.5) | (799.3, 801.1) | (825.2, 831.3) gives 0.026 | 4.73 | 4.43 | 4.68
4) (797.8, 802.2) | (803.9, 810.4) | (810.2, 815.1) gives -0.006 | 4.63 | 4.63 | 4.63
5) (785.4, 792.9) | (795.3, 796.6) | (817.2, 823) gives -0.017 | 4.76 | 4.51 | 4.71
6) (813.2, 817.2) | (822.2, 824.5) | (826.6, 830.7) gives 0.018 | 4.59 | 4.45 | 4.5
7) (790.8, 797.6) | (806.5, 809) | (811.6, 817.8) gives 0.001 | 4.72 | 4.61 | 4.65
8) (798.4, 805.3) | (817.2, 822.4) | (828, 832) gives -0.004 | 4.64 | 4.42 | 4.5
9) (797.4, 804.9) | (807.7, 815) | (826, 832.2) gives -0.014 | 4.65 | 4.43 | 4.57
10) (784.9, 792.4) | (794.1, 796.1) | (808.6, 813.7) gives 0.010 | 4.77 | 4.63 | 4.73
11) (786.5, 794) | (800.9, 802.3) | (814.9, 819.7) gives 0.014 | 4.75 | 4.56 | 4.67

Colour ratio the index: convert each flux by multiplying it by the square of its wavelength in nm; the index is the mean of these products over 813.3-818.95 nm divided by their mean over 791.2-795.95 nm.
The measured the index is 1.0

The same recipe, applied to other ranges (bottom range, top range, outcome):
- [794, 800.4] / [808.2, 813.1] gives 1.02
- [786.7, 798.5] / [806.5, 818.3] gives 1.02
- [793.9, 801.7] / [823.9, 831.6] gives 1.02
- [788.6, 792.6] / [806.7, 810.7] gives 1.02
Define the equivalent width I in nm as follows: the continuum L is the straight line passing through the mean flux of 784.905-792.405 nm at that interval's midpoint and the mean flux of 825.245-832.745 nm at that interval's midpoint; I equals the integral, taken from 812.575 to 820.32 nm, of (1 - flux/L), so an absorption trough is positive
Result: -0.06 nm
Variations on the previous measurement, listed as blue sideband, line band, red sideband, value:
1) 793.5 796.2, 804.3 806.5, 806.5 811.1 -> -0.03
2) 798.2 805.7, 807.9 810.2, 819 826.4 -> -0.02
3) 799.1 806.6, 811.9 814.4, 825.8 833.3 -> -0.06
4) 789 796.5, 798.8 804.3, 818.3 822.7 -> 0.04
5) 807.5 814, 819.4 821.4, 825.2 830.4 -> 0.03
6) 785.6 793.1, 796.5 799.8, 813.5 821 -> -0.01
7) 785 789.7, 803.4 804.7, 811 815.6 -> 0.01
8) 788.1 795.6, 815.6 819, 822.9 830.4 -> -0.06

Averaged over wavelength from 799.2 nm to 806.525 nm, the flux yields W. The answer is 4.64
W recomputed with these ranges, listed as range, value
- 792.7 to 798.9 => 4.73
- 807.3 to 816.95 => 4.62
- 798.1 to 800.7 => 4.64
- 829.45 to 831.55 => 4.36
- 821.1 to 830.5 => 4.45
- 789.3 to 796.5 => 4.72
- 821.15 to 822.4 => 4.53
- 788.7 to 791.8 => 4.73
